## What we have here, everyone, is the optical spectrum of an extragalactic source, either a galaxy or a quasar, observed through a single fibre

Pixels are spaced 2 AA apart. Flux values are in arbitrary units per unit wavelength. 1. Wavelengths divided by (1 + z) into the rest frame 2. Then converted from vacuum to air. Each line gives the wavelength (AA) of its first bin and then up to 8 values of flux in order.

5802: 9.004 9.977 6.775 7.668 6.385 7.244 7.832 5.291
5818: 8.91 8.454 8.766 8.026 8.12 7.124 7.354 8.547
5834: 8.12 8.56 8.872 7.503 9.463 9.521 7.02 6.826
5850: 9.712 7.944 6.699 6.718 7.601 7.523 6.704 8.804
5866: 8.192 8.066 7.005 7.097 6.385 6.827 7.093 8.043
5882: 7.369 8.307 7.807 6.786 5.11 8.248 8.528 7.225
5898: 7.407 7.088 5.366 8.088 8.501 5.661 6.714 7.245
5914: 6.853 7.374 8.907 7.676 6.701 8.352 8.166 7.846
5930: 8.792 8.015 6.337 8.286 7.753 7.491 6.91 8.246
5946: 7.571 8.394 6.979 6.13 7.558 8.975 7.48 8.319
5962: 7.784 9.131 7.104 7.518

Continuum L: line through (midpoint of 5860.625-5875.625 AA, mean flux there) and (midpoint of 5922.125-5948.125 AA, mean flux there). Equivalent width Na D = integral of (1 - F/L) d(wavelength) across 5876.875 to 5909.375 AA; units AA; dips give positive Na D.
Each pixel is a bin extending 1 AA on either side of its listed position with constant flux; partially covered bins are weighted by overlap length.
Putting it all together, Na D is 1.3 AA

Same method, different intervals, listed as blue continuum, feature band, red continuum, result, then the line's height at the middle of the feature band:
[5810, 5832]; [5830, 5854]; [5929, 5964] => -1.7 AA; 7.7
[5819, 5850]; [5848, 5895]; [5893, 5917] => 1.0 AA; 7.66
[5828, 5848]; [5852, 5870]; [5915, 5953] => 1.2 AA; 8.07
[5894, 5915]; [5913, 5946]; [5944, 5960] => -1.5 AA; 7.39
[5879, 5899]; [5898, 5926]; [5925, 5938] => 1.5 AA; 7.71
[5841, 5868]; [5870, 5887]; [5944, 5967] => 1.2 AA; 7.88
